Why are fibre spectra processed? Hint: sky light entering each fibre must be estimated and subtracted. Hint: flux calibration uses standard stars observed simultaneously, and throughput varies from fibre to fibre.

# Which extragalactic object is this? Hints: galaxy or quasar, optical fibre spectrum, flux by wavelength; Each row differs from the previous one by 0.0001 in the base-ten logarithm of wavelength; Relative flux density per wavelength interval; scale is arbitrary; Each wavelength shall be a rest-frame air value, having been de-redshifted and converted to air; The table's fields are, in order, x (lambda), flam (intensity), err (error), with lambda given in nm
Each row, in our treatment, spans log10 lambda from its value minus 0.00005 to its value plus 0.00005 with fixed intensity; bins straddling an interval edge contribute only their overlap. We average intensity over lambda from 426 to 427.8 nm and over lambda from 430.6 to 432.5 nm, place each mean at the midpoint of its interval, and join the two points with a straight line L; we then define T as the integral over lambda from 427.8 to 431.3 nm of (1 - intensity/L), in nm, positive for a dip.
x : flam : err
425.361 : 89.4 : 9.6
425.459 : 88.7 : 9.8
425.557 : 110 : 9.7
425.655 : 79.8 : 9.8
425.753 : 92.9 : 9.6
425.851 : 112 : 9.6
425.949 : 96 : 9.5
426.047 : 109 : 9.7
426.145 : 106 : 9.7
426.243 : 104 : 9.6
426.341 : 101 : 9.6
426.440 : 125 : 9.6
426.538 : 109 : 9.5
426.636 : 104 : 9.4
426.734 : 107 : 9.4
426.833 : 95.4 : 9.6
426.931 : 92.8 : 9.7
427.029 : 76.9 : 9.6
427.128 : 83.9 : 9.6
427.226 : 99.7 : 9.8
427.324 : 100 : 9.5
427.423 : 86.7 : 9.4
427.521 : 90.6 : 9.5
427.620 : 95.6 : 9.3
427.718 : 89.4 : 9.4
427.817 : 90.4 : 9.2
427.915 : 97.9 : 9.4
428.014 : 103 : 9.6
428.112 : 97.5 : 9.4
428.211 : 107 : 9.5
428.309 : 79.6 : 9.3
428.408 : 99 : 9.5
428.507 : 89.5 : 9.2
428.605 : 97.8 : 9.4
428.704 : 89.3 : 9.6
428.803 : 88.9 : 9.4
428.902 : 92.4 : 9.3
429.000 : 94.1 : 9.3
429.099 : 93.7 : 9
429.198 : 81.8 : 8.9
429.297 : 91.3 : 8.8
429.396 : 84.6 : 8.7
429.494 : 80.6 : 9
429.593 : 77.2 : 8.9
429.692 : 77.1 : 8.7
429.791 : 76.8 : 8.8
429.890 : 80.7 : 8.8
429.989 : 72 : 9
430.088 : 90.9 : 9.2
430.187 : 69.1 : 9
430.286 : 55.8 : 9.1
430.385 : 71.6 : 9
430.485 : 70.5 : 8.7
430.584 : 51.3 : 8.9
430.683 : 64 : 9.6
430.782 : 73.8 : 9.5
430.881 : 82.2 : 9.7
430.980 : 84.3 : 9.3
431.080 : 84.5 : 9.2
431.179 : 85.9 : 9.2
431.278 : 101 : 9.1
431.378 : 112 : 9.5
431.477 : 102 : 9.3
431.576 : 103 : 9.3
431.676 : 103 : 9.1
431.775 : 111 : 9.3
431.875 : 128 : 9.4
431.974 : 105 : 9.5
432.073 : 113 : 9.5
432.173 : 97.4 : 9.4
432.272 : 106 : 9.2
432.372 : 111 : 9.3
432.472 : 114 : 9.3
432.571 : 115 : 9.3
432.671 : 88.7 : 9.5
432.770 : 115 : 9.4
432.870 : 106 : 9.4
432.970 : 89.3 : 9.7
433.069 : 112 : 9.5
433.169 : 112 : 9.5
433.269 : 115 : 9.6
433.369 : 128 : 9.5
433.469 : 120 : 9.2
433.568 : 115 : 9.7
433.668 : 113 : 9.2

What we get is 0.51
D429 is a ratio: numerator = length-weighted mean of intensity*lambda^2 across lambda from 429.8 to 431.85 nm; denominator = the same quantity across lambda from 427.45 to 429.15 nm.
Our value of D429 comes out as 0.9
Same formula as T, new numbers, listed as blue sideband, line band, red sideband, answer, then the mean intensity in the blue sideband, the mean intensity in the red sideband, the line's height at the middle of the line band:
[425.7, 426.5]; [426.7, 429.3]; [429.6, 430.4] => -0.08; 106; 74.5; 90.5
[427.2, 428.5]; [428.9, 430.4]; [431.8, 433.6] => 0.30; 94.8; 111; 101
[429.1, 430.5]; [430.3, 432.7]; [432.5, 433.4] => 0.02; 77.8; 109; 94.5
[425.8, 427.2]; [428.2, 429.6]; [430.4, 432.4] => 0.12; 102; 93.9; 97.8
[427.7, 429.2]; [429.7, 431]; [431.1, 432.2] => 0.36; 93.6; 105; 101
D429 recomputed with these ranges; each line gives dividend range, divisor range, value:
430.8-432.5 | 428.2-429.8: 1.17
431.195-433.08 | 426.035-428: 1.11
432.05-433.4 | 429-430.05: 1.34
